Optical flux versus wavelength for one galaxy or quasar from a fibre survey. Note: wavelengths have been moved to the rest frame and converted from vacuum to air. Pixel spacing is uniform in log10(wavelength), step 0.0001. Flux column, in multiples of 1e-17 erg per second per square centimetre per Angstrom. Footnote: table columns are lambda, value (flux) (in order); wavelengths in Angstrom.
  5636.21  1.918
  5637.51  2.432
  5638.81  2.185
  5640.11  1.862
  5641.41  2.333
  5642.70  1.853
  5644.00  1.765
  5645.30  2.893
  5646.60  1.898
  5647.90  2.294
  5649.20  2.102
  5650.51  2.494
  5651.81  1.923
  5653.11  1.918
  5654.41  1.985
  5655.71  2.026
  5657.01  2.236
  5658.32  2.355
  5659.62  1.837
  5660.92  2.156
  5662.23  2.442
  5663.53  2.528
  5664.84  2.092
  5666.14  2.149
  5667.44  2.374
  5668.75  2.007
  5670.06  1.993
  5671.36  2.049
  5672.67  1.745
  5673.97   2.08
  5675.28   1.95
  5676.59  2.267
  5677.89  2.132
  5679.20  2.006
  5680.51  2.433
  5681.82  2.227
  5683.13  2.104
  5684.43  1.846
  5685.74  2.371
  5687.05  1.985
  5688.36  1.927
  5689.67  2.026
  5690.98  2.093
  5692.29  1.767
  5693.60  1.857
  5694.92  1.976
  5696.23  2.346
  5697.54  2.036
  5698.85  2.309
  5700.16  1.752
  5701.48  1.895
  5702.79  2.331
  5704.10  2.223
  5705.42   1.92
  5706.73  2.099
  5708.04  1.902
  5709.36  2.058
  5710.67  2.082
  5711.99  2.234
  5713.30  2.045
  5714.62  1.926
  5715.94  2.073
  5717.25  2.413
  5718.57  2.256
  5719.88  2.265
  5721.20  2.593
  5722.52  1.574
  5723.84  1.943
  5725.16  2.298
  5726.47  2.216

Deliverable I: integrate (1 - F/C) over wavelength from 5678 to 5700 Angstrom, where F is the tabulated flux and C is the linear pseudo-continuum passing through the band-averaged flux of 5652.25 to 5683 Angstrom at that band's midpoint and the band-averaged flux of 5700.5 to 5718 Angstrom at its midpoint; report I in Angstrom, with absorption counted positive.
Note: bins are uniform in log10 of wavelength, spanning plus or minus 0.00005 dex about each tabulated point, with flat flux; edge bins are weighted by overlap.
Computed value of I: 0.33 Angstrom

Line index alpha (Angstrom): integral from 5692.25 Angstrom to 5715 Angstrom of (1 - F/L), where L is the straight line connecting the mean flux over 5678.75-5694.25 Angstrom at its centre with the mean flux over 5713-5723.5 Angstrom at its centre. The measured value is 0.53 Angstrom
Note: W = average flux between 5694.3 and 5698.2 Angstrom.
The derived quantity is 2.12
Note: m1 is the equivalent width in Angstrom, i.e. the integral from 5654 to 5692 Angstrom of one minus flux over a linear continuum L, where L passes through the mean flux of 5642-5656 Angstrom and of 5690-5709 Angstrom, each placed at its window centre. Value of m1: -0.8 Angstrom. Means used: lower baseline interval 2.11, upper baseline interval 2.04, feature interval 2.12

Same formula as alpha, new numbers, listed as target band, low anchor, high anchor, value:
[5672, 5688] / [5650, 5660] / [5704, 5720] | 0.1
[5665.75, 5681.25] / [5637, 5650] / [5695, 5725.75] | 0.3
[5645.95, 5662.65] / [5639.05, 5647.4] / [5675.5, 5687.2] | 0.0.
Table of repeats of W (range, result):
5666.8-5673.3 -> 2.03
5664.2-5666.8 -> 2.13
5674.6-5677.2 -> 2.1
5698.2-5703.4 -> 2.07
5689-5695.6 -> 1.94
